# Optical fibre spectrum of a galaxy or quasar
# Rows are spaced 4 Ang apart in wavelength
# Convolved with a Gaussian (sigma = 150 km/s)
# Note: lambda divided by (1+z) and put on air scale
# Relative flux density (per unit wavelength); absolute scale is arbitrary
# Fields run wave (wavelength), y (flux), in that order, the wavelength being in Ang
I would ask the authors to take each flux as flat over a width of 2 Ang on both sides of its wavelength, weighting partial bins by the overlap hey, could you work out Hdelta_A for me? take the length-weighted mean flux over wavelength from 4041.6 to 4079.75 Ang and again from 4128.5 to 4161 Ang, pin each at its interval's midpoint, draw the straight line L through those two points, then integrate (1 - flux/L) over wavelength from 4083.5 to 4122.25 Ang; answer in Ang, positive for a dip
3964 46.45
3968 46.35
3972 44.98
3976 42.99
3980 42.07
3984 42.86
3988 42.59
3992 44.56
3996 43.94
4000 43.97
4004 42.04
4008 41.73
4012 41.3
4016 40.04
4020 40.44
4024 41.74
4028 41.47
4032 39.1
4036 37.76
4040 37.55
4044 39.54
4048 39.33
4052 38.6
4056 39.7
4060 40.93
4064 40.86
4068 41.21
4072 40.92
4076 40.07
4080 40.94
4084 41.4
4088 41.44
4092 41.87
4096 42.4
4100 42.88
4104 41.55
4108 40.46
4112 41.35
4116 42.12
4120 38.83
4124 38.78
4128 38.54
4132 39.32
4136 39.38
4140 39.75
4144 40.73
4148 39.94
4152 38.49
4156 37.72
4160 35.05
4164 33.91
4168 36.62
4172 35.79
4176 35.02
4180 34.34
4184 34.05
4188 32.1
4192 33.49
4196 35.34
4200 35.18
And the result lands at -1.9 Ang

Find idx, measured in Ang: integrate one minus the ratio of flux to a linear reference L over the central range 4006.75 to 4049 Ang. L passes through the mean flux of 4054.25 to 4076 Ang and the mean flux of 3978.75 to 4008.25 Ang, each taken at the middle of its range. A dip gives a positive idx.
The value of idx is 1.95 Ang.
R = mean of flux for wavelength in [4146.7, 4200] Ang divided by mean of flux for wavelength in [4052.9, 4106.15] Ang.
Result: 0.86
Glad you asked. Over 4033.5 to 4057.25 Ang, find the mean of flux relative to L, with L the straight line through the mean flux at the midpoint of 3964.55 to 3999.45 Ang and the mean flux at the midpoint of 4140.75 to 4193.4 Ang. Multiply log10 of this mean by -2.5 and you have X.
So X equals 0.068 mag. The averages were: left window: 43.9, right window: 36.1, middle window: 38.7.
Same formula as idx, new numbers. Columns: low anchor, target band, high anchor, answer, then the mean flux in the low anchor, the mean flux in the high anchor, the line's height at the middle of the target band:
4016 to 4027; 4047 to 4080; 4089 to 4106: 1.1 Ang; 40.9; 42.1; 41.6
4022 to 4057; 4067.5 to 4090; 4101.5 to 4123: -0.5 Ang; 39.4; 40.8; 40.2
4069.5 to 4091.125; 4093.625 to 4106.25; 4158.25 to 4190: -0.8 Ang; 41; 34.6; 39.7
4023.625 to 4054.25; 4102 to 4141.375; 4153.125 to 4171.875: -3.2 Ang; 39.3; 35.9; 37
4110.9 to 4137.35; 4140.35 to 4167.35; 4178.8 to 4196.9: -0.6 Ang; 39.7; 33.8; 36.9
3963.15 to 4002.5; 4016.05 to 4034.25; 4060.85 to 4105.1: 1.0 Ang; 44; 41.4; 42.9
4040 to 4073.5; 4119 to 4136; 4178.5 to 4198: -1.0 Ang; 40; 33.9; 36.7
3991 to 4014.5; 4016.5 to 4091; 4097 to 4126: 3.0 Ang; 42.8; 40.9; 41.9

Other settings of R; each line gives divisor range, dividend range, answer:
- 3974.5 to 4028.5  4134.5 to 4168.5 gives 0.90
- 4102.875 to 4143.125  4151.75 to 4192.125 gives 0.88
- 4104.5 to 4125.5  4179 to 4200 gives 0.84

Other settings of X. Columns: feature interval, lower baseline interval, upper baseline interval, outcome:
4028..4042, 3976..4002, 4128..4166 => 0.087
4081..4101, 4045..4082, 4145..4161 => -0.061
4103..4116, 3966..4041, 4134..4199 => -0.080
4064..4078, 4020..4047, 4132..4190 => -0.055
